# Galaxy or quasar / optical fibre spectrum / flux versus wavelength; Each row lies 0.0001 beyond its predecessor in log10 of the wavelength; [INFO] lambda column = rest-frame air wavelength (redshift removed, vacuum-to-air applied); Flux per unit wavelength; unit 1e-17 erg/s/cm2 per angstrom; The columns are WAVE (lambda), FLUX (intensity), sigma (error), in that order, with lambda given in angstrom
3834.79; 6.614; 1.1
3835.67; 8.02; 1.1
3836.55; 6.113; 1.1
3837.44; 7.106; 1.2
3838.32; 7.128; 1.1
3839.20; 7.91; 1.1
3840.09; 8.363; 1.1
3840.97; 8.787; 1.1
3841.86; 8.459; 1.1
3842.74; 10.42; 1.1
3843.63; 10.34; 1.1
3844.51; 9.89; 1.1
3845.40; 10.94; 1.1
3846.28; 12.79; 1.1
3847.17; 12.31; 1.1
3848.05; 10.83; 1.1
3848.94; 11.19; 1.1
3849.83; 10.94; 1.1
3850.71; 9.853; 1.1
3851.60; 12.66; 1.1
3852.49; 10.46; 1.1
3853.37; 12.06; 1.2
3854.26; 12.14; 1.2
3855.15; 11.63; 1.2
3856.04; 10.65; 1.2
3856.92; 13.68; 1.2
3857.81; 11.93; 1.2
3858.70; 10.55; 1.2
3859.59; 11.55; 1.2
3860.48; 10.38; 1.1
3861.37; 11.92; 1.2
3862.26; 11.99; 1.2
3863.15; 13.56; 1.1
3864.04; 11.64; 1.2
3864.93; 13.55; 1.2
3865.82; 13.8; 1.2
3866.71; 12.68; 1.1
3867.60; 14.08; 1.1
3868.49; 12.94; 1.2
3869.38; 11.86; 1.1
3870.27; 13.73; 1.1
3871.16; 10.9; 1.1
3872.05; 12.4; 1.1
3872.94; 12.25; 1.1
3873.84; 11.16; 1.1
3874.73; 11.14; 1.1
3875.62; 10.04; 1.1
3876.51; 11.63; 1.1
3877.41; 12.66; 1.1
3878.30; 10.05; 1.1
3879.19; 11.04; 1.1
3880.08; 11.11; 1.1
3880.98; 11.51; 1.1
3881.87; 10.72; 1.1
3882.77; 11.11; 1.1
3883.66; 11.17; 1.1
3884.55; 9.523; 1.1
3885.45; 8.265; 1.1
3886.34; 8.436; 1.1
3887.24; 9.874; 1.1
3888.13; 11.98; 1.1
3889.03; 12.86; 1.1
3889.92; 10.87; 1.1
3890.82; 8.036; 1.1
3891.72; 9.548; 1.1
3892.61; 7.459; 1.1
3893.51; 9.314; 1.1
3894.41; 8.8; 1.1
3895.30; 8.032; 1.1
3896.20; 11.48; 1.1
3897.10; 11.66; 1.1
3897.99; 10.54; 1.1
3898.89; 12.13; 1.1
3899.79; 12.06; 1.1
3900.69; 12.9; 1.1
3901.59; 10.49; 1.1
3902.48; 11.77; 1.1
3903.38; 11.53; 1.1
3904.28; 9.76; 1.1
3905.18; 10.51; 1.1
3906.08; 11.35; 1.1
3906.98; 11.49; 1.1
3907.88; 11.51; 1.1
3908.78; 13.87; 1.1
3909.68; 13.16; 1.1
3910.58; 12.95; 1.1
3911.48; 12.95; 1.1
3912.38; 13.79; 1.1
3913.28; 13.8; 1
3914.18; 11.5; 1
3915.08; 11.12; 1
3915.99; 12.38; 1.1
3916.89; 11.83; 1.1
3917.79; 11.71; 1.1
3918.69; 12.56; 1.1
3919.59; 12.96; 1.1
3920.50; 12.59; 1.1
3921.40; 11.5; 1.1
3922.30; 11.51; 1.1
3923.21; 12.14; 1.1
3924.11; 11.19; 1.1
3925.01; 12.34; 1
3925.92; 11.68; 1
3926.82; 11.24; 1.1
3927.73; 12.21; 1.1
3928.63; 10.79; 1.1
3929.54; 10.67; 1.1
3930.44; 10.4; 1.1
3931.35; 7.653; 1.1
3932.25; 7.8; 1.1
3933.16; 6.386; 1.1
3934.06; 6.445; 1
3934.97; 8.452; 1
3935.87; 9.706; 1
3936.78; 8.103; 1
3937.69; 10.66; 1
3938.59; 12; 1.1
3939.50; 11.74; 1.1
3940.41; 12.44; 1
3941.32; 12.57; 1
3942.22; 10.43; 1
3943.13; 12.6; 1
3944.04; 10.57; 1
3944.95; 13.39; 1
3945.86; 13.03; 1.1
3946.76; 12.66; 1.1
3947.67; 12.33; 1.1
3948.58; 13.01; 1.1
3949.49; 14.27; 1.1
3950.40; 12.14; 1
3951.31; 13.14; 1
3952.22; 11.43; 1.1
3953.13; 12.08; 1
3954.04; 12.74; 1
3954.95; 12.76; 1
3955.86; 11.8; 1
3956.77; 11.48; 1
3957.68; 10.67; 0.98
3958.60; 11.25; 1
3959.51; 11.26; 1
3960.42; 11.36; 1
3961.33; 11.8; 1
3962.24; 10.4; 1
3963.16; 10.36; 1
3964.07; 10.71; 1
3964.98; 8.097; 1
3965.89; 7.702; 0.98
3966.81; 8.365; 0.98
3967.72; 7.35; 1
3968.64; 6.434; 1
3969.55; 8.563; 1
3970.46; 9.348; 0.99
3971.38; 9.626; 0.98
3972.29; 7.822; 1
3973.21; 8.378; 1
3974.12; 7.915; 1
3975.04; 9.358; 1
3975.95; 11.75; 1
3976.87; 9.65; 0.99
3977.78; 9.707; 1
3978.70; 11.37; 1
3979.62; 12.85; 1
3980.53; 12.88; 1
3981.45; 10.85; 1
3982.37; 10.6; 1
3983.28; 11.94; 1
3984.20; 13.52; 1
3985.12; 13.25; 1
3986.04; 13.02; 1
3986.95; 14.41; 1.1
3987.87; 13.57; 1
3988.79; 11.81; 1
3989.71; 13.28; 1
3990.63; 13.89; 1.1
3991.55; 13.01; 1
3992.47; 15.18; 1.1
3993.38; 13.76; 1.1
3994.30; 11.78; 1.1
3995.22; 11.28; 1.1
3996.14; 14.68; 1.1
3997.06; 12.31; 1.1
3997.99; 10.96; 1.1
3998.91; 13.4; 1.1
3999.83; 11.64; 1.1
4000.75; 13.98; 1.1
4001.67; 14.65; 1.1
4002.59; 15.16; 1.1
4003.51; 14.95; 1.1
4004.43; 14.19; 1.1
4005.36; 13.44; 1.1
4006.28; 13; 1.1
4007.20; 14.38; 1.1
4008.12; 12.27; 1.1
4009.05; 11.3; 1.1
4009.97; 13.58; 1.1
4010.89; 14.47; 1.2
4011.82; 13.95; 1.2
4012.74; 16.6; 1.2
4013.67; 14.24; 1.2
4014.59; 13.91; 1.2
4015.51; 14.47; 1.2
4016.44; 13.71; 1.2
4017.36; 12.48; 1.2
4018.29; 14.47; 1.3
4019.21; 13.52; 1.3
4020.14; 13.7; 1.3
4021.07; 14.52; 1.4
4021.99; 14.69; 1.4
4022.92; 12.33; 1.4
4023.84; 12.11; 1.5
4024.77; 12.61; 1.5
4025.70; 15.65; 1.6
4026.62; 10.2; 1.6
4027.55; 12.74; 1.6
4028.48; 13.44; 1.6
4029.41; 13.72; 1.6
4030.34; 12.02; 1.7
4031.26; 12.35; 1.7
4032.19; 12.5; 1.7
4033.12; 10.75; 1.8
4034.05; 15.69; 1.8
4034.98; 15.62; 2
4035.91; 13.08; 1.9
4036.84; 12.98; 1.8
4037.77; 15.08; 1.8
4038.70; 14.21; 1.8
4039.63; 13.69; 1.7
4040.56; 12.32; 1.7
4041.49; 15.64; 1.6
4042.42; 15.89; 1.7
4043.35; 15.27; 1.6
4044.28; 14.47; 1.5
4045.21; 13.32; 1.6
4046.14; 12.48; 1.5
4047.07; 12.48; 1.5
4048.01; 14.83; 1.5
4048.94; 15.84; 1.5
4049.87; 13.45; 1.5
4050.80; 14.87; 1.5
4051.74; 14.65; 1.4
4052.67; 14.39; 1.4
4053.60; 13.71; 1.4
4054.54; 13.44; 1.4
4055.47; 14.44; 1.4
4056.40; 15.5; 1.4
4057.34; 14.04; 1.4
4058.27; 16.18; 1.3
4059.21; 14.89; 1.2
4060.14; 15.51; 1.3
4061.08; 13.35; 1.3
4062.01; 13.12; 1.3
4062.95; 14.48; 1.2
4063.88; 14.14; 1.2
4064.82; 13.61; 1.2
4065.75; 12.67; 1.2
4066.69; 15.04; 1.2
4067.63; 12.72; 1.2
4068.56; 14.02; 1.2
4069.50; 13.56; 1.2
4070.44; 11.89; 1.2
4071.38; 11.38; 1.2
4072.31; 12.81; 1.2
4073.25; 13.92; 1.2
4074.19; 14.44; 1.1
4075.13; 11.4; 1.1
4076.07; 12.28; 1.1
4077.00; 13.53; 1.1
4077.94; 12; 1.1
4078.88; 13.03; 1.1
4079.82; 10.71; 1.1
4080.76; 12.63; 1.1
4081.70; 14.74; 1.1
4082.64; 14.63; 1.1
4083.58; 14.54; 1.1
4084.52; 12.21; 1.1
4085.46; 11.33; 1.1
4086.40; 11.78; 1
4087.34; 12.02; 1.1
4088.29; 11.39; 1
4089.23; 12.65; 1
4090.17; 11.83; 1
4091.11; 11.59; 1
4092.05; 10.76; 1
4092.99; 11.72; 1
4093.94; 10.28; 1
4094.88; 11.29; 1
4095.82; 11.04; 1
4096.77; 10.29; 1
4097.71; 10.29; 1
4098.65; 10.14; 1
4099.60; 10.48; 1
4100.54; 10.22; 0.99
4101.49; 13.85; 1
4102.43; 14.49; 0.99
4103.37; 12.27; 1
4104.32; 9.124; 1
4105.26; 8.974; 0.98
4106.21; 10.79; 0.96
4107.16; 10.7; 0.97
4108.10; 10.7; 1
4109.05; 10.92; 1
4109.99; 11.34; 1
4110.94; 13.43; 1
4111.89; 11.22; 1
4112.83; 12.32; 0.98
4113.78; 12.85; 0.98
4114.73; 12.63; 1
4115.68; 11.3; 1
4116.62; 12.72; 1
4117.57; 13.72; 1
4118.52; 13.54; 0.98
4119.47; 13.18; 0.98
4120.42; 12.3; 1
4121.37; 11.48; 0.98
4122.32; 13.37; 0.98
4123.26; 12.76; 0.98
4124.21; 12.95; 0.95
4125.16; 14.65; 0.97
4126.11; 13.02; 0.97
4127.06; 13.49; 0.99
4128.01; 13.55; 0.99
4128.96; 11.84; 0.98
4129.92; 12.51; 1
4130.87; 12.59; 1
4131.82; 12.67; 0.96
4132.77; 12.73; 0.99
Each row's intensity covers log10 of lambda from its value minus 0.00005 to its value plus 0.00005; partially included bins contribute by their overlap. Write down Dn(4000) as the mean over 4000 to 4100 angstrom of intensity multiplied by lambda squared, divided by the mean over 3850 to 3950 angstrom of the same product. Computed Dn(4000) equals 1.3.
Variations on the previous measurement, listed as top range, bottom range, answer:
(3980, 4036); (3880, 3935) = 1.28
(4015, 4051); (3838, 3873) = 1.31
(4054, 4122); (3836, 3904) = 1.28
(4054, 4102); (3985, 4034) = 0.99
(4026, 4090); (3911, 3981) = 1.31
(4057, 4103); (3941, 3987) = 1.21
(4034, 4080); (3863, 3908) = 1.36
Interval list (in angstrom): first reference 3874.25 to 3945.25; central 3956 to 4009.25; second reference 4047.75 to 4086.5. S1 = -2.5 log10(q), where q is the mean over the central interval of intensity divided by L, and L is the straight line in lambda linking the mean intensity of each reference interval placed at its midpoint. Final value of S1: 0.06 mag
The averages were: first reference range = 11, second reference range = 13.6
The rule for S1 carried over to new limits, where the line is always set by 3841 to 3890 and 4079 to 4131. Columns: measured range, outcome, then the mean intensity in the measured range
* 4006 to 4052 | -0.16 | 13.7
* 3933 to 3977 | 0.10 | 10.6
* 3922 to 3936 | 0.16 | 10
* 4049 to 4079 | -0.15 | 13.7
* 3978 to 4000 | -0.08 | 12.7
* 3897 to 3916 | -0.04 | 12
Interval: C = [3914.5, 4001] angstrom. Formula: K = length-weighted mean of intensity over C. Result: 11.3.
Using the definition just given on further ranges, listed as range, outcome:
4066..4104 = 12.3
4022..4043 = 13.4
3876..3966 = 11.1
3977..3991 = 12.4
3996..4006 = 13.5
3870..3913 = 11.1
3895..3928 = 11.9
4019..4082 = 13.6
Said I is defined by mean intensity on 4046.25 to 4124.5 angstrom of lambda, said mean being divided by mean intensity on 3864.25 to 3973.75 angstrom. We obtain 1.1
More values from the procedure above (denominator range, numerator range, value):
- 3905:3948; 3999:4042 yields 1.19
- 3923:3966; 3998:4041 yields 1.22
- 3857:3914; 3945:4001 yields 1.01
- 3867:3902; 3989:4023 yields 1.24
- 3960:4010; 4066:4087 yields 1.11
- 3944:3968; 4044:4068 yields 1.24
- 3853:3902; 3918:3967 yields 0.99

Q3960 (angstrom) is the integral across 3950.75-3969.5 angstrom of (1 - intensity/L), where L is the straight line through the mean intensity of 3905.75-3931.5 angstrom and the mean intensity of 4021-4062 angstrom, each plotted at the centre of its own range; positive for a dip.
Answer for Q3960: 3.1 angstrom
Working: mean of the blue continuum 11.9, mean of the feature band 10.5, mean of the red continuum 13.9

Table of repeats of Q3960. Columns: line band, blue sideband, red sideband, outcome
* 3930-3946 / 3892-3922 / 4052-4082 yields 2.35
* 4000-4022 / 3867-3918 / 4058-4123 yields -3.68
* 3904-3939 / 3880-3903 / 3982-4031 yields 0.07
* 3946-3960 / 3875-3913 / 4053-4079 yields -0.40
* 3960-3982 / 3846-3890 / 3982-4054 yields 5.51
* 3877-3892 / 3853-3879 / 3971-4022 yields 1.97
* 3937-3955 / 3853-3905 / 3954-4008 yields -1.16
